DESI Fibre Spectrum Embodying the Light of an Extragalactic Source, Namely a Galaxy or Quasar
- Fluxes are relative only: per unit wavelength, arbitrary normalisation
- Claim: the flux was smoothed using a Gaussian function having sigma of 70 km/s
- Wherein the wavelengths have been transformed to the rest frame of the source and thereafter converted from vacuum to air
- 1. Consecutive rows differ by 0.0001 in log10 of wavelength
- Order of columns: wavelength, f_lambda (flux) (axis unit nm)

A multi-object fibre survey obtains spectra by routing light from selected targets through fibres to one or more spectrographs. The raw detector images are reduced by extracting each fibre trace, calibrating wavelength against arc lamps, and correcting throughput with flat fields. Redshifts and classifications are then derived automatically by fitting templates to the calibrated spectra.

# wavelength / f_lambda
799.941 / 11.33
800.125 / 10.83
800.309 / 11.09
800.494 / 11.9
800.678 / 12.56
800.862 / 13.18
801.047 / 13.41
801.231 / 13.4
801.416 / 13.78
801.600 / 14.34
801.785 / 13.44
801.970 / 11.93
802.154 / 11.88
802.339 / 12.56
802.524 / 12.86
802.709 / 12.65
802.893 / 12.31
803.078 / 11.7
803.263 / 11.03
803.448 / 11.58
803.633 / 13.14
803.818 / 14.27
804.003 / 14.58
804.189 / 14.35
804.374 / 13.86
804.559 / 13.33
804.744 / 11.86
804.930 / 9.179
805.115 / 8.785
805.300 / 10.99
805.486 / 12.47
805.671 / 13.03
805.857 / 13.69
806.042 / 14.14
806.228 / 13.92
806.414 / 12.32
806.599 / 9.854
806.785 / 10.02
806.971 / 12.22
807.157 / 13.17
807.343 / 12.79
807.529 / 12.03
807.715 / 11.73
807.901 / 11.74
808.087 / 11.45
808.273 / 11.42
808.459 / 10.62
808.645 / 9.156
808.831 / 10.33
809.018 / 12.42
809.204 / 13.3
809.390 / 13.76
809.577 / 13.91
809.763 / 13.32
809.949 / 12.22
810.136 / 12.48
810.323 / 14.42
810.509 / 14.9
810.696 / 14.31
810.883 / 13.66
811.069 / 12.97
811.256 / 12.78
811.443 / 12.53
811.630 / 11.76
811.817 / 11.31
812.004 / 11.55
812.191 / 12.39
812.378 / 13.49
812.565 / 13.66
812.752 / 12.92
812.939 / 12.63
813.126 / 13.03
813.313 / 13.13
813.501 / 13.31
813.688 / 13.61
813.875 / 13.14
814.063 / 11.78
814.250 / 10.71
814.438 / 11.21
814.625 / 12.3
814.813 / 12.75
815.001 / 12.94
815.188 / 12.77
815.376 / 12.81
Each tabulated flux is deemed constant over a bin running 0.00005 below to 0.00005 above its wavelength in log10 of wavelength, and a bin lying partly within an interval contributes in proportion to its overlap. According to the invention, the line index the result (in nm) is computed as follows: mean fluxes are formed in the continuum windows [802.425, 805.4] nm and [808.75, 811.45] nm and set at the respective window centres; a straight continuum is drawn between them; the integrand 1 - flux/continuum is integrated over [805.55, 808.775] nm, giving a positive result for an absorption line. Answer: 0.20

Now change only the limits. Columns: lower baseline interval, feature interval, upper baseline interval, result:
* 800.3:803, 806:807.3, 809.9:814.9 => 0.06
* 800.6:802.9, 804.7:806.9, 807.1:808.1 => 0.13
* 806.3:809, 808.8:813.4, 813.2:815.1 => -0.38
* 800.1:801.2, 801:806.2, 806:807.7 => -0.18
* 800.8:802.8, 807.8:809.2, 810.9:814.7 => 0.17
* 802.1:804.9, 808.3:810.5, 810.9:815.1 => 0.03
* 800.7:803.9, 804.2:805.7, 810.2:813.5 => 0.13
